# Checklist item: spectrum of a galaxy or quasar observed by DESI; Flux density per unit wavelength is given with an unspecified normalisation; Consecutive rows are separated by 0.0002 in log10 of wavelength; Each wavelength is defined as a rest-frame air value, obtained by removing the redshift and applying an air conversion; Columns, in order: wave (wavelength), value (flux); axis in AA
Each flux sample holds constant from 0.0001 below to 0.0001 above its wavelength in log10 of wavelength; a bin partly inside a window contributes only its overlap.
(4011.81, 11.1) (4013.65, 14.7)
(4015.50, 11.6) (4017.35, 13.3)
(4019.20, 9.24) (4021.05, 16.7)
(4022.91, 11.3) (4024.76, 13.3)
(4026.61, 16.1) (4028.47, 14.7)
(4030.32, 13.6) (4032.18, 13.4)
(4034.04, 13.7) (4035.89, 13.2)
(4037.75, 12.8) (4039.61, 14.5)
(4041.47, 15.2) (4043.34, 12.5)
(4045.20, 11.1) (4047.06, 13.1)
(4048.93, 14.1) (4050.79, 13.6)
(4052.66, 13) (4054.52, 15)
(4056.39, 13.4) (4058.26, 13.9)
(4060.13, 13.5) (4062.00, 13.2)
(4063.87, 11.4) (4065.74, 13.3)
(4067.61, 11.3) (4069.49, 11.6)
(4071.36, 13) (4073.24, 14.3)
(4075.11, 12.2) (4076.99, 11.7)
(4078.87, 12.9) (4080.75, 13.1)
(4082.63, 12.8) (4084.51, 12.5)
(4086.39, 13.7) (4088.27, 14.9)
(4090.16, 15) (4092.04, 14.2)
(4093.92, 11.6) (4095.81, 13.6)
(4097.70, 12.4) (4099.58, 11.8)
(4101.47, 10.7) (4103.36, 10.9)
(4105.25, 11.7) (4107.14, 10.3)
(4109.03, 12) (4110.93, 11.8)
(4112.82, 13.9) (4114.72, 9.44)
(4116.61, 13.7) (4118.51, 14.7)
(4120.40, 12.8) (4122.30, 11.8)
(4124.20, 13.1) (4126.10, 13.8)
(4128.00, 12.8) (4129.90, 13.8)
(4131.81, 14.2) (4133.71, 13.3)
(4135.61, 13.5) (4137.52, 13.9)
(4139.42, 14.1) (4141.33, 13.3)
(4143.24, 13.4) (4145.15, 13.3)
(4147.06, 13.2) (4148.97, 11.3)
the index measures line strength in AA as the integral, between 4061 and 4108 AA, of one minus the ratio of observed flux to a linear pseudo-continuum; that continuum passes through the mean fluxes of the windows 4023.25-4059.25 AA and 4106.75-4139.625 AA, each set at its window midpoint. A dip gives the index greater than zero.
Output 2.6 AA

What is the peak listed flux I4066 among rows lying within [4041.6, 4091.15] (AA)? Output 15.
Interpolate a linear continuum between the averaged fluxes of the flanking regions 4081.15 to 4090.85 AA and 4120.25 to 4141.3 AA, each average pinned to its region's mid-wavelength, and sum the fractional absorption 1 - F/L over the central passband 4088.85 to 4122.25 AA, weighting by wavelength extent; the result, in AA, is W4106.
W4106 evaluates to 2.9 AA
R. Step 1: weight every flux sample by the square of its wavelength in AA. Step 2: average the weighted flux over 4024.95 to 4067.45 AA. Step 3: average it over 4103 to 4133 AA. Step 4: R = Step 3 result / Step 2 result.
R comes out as 1.0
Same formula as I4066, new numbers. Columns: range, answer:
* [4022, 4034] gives 16.1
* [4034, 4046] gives 15.2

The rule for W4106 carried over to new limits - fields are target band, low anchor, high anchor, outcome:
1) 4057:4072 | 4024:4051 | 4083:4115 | 0.5 AA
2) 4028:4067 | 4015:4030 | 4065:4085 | -1.2 AA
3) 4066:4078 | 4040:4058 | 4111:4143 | 0.9 AA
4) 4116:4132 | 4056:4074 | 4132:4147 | 0.1 AA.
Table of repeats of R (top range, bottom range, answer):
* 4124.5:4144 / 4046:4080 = 1.08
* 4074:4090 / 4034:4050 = 1.00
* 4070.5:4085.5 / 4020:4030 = 0.92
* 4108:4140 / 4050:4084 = 1.04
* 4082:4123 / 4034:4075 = 0.98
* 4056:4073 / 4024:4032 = 0.91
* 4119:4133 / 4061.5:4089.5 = 1.06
